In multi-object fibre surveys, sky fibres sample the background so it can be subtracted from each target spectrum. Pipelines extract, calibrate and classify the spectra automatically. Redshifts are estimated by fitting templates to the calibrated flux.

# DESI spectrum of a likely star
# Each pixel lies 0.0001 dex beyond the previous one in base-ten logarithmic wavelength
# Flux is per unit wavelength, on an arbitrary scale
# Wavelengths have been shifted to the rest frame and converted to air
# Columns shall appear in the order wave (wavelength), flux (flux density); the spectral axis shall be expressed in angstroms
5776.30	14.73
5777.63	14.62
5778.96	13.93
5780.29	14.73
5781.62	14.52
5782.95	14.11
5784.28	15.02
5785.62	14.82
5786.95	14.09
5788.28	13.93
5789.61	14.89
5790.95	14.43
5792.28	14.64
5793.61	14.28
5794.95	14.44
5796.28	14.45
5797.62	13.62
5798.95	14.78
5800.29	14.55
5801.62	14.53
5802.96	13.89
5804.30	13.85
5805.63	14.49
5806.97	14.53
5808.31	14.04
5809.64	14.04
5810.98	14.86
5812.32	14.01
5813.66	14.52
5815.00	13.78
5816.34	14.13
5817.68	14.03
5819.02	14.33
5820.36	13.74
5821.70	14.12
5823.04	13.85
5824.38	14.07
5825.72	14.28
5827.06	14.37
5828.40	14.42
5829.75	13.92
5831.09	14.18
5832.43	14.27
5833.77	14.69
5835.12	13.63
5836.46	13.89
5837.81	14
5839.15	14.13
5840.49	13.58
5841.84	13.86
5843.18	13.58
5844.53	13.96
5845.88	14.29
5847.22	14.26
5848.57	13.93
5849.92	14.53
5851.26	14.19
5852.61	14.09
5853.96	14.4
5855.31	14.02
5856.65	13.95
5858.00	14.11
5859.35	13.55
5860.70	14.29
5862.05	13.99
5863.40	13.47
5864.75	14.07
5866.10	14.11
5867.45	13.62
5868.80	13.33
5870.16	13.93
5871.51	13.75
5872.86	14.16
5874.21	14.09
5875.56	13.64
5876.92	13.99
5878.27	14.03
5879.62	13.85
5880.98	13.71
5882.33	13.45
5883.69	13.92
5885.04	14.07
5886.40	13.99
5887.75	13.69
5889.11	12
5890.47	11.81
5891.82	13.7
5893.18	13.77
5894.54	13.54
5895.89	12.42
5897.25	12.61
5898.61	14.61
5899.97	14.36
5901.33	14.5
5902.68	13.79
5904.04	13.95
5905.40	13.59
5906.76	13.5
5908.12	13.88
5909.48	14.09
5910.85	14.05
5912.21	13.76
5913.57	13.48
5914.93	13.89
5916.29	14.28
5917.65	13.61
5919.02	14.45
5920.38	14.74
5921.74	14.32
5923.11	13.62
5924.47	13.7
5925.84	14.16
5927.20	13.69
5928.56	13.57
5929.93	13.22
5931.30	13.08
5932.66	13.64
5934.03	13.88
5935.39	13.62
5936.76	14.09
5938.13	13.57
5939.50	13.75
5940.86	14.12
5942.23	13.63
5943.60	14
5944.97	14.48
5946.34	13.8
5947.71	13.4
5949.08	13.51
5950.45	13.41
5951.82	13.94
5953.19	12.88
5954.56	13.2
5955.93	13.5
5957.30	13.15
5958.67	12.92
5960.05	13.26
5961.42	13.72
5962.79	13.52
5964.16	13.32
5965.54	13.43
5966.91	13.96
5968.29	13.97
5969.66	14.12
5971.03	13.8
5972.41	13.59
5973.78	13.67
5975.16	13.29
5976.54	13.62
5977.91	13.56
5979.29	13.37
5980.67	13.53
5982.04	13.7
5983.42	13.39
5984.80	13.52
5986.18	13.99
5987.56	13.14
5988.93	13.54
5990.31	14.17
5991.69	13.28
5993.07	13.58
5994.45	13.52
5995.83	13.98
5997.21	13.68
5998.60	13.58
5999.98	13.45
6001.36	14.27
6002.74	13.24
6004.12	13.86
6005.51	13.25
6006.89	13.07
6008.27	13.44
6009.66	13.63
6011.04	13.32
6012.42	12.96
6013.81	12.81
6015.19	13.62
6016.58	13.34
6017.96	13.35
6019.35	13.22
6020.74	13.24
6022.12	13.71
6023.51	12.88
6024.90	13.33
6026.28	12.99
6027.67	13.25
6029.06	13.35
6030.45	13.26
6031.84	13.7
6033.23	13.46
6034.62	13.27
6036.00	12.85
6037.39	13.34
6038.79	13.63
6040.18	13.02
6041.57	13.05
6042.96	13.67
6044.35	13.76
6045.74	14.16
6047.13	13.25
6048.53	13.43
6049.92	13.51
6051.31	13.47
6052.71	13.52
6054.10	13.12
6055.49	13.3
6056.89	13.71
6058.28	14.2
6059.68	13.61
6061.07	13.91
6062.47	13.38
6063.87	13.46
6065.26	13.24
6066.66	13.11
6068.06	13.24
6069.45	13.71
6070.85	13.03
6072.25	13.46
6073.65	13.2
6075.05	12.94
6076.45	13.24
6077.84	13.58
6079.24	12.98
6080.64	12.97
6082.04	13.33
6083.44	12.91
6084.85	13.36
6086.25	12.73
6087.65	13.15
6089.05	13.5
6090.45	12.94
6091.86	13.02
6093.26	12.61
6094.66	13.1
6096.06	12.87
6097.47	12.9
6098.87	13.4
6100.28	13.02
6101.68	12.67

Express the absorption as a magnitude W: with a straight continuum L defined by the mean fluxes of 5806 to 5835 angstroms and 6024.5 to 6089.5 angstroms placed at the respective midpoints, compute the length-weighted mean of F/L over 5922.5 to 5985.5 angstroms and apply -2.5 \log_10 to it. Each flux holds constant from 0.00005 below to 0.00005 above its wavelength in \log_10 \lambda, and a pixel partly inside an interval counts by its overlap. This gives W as 0.01 mag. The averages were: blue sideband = 14.2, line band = 13.6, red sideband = 13.4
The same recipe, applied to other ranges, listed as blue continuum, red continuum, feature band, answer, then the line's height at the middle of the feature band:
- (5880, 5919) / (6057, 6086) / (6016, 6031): 0.013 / 13.4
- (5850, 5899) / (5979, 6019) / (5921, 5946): -0.013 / 13.6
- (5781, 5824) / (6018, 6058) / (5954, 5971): 0.012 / 13.7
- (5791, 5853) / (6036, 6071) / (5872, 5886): 0.008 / 14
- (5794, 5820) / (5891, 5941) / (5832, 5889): 0.007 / 14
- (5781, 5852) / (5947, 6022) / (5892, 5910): 0.009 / 13.9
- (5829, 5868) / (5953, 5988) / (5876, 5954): 0.002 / 13.7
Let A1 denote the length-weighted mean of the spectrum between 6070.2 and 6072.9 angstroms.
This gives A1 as 13.2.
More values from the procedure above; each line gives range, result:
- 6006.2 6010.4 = 13.4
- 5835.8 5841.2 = 13.9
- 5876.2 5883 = 13.8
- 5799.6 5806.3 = 14.3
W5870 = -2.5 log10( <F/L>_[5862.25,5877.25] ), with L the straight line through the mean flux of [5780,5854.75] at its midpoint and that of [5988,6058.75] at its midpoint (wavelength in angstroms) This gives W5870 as 0.01 mag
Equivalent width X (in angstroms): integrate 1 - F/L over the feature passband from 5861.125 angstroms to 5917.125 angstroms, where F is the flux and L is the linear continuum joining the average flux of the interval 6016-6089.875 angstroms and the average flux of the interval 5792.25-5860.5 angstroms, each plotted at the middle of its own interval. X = 0.82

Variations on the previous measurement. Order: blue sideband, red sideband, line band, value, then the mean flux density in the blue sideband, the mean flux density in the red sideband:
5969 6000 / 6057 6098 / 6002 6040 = 0.4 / 13.6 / 13.2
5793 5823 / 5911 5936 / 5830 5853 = 0.1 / 14.2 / 13.8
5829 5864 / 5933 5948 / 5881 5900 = 0.7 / 14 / 13.9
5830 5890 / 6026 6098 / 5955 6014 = 0.0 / 13.9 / 13.3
